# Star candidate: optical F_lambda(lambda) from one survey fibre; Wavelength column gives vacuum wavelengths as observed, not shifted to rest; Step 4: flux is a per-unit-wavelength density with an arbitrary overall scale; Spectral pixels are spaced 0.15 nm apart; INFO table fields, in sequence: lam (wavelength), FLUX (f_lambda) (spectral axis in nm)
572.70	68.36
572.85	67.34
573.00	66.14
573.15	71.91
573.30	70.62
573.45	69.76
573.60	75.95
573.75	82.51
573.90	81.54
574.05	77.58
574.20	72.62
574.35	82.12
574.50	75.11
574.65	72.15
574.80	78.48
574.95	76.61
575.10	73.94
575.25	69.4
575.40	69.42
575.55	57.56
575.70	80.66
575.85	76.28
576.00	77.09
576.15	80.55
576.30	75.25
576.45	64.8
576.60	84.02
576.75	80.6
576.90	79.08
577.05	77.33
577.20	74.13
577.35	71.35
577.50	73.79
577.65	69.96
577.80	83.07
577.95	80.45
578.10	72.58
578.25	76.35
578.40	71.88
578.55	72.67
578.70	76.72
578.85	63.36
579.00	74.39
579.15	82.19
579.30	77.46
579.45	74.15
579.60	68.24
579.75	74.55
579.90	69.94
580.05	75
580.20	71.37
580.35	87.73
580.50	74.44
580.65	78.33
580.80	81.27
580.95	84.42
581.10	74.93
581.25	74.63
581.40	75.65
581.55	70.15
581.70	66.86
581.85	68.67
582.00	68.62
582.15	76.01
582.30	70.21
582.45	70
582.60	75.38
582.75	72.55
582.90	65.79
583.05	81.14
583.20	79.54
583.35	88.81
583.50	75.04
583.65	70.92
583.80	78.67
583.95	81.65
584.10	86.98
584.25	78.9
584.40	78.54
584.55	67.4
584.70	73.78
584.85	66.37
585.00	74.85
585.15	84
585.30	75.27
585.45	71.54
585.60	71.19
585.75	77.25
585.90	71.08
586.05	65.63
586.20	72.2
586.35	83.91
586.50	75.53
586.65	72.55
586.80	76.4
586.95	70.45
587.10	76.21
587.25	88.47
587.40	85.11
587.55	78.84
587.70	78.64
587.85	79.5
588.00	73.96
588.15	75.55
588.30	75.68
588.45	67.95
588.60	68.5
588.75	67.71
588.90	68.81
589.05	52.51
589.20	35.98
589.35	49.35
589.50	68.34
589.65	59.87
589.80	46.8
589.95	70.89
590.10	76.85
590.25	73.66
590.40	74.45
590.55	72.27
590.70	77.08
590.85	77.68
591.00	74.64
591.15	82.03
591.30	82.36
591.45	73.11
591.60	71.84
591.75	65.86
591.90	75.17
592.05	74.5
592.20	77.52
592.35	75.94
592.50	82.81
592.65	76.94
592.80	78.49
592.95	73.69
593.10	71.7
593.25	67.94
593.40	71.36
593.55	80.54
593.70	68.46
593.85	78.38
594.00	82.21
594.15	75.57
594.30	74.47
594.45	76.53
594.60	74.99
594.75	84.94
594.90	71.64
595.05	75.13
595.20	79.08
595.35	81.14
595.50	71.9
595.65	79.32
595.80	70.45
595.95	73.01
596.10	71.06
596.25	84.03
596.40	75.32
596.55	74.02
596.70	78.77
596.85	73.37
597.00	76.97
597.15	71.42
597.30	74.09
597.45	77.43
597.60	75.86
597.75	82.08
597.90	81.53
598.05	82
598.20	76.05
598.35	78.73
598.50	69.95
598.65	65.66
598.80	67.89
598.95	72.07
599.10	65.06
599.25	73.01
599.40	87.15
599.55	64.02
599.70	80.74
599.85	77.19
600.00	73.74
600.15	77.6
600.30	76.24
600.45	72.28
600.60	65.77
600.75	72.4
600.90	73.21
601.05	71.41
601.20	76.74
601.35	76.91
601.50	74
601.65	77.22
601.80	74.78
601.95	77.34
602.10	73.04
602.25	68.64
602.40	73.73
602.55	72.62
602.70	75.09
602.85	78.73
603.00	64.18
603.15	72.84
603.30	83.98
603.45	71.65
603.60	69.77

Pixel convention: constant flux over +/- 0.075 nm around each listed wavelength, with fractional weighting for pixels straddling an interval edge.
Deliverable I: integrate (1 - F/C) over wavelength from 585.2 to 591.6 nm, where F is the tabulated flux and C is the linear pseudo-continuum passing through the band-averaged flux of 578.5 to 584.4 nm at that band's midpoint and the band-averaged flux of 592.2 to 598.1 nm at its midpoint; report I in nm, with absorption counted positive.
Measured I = 0.33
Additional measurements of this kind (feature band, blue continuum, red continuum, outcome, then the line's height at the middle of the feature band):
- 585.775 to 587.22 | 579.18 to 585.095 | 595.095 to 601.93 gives 0.01 nm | 75.1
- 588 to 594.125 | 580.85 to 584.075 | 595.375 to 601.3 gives 0.30 nm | 74.8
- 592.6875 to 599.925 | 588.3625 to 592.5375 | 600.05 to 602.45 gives -0.36 nm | 71.8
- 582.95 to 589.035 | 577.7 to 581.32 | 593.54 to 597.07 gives 0.03 nm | 76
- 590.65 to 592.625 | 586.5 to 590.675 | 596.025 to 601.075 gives -0.13 nm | 71.4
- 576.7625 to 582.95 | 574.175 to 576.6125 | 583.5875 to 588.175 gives 0.06 nm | 75.1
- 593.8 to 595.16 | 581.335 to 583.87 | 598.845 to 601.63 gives -0.06 nm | 73.8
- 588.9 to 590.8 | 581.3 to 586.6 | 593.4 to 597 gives 0.30 nm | 75.4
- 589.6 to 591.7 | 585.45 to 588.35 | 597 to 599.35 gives 0.09 nm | 75.5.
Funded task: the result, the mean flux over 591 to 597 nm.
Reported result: 75.8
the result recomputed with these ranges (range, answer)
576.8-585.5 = 75.2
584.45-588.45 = 75.3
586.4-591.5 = 71.5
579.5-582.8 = 74.1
